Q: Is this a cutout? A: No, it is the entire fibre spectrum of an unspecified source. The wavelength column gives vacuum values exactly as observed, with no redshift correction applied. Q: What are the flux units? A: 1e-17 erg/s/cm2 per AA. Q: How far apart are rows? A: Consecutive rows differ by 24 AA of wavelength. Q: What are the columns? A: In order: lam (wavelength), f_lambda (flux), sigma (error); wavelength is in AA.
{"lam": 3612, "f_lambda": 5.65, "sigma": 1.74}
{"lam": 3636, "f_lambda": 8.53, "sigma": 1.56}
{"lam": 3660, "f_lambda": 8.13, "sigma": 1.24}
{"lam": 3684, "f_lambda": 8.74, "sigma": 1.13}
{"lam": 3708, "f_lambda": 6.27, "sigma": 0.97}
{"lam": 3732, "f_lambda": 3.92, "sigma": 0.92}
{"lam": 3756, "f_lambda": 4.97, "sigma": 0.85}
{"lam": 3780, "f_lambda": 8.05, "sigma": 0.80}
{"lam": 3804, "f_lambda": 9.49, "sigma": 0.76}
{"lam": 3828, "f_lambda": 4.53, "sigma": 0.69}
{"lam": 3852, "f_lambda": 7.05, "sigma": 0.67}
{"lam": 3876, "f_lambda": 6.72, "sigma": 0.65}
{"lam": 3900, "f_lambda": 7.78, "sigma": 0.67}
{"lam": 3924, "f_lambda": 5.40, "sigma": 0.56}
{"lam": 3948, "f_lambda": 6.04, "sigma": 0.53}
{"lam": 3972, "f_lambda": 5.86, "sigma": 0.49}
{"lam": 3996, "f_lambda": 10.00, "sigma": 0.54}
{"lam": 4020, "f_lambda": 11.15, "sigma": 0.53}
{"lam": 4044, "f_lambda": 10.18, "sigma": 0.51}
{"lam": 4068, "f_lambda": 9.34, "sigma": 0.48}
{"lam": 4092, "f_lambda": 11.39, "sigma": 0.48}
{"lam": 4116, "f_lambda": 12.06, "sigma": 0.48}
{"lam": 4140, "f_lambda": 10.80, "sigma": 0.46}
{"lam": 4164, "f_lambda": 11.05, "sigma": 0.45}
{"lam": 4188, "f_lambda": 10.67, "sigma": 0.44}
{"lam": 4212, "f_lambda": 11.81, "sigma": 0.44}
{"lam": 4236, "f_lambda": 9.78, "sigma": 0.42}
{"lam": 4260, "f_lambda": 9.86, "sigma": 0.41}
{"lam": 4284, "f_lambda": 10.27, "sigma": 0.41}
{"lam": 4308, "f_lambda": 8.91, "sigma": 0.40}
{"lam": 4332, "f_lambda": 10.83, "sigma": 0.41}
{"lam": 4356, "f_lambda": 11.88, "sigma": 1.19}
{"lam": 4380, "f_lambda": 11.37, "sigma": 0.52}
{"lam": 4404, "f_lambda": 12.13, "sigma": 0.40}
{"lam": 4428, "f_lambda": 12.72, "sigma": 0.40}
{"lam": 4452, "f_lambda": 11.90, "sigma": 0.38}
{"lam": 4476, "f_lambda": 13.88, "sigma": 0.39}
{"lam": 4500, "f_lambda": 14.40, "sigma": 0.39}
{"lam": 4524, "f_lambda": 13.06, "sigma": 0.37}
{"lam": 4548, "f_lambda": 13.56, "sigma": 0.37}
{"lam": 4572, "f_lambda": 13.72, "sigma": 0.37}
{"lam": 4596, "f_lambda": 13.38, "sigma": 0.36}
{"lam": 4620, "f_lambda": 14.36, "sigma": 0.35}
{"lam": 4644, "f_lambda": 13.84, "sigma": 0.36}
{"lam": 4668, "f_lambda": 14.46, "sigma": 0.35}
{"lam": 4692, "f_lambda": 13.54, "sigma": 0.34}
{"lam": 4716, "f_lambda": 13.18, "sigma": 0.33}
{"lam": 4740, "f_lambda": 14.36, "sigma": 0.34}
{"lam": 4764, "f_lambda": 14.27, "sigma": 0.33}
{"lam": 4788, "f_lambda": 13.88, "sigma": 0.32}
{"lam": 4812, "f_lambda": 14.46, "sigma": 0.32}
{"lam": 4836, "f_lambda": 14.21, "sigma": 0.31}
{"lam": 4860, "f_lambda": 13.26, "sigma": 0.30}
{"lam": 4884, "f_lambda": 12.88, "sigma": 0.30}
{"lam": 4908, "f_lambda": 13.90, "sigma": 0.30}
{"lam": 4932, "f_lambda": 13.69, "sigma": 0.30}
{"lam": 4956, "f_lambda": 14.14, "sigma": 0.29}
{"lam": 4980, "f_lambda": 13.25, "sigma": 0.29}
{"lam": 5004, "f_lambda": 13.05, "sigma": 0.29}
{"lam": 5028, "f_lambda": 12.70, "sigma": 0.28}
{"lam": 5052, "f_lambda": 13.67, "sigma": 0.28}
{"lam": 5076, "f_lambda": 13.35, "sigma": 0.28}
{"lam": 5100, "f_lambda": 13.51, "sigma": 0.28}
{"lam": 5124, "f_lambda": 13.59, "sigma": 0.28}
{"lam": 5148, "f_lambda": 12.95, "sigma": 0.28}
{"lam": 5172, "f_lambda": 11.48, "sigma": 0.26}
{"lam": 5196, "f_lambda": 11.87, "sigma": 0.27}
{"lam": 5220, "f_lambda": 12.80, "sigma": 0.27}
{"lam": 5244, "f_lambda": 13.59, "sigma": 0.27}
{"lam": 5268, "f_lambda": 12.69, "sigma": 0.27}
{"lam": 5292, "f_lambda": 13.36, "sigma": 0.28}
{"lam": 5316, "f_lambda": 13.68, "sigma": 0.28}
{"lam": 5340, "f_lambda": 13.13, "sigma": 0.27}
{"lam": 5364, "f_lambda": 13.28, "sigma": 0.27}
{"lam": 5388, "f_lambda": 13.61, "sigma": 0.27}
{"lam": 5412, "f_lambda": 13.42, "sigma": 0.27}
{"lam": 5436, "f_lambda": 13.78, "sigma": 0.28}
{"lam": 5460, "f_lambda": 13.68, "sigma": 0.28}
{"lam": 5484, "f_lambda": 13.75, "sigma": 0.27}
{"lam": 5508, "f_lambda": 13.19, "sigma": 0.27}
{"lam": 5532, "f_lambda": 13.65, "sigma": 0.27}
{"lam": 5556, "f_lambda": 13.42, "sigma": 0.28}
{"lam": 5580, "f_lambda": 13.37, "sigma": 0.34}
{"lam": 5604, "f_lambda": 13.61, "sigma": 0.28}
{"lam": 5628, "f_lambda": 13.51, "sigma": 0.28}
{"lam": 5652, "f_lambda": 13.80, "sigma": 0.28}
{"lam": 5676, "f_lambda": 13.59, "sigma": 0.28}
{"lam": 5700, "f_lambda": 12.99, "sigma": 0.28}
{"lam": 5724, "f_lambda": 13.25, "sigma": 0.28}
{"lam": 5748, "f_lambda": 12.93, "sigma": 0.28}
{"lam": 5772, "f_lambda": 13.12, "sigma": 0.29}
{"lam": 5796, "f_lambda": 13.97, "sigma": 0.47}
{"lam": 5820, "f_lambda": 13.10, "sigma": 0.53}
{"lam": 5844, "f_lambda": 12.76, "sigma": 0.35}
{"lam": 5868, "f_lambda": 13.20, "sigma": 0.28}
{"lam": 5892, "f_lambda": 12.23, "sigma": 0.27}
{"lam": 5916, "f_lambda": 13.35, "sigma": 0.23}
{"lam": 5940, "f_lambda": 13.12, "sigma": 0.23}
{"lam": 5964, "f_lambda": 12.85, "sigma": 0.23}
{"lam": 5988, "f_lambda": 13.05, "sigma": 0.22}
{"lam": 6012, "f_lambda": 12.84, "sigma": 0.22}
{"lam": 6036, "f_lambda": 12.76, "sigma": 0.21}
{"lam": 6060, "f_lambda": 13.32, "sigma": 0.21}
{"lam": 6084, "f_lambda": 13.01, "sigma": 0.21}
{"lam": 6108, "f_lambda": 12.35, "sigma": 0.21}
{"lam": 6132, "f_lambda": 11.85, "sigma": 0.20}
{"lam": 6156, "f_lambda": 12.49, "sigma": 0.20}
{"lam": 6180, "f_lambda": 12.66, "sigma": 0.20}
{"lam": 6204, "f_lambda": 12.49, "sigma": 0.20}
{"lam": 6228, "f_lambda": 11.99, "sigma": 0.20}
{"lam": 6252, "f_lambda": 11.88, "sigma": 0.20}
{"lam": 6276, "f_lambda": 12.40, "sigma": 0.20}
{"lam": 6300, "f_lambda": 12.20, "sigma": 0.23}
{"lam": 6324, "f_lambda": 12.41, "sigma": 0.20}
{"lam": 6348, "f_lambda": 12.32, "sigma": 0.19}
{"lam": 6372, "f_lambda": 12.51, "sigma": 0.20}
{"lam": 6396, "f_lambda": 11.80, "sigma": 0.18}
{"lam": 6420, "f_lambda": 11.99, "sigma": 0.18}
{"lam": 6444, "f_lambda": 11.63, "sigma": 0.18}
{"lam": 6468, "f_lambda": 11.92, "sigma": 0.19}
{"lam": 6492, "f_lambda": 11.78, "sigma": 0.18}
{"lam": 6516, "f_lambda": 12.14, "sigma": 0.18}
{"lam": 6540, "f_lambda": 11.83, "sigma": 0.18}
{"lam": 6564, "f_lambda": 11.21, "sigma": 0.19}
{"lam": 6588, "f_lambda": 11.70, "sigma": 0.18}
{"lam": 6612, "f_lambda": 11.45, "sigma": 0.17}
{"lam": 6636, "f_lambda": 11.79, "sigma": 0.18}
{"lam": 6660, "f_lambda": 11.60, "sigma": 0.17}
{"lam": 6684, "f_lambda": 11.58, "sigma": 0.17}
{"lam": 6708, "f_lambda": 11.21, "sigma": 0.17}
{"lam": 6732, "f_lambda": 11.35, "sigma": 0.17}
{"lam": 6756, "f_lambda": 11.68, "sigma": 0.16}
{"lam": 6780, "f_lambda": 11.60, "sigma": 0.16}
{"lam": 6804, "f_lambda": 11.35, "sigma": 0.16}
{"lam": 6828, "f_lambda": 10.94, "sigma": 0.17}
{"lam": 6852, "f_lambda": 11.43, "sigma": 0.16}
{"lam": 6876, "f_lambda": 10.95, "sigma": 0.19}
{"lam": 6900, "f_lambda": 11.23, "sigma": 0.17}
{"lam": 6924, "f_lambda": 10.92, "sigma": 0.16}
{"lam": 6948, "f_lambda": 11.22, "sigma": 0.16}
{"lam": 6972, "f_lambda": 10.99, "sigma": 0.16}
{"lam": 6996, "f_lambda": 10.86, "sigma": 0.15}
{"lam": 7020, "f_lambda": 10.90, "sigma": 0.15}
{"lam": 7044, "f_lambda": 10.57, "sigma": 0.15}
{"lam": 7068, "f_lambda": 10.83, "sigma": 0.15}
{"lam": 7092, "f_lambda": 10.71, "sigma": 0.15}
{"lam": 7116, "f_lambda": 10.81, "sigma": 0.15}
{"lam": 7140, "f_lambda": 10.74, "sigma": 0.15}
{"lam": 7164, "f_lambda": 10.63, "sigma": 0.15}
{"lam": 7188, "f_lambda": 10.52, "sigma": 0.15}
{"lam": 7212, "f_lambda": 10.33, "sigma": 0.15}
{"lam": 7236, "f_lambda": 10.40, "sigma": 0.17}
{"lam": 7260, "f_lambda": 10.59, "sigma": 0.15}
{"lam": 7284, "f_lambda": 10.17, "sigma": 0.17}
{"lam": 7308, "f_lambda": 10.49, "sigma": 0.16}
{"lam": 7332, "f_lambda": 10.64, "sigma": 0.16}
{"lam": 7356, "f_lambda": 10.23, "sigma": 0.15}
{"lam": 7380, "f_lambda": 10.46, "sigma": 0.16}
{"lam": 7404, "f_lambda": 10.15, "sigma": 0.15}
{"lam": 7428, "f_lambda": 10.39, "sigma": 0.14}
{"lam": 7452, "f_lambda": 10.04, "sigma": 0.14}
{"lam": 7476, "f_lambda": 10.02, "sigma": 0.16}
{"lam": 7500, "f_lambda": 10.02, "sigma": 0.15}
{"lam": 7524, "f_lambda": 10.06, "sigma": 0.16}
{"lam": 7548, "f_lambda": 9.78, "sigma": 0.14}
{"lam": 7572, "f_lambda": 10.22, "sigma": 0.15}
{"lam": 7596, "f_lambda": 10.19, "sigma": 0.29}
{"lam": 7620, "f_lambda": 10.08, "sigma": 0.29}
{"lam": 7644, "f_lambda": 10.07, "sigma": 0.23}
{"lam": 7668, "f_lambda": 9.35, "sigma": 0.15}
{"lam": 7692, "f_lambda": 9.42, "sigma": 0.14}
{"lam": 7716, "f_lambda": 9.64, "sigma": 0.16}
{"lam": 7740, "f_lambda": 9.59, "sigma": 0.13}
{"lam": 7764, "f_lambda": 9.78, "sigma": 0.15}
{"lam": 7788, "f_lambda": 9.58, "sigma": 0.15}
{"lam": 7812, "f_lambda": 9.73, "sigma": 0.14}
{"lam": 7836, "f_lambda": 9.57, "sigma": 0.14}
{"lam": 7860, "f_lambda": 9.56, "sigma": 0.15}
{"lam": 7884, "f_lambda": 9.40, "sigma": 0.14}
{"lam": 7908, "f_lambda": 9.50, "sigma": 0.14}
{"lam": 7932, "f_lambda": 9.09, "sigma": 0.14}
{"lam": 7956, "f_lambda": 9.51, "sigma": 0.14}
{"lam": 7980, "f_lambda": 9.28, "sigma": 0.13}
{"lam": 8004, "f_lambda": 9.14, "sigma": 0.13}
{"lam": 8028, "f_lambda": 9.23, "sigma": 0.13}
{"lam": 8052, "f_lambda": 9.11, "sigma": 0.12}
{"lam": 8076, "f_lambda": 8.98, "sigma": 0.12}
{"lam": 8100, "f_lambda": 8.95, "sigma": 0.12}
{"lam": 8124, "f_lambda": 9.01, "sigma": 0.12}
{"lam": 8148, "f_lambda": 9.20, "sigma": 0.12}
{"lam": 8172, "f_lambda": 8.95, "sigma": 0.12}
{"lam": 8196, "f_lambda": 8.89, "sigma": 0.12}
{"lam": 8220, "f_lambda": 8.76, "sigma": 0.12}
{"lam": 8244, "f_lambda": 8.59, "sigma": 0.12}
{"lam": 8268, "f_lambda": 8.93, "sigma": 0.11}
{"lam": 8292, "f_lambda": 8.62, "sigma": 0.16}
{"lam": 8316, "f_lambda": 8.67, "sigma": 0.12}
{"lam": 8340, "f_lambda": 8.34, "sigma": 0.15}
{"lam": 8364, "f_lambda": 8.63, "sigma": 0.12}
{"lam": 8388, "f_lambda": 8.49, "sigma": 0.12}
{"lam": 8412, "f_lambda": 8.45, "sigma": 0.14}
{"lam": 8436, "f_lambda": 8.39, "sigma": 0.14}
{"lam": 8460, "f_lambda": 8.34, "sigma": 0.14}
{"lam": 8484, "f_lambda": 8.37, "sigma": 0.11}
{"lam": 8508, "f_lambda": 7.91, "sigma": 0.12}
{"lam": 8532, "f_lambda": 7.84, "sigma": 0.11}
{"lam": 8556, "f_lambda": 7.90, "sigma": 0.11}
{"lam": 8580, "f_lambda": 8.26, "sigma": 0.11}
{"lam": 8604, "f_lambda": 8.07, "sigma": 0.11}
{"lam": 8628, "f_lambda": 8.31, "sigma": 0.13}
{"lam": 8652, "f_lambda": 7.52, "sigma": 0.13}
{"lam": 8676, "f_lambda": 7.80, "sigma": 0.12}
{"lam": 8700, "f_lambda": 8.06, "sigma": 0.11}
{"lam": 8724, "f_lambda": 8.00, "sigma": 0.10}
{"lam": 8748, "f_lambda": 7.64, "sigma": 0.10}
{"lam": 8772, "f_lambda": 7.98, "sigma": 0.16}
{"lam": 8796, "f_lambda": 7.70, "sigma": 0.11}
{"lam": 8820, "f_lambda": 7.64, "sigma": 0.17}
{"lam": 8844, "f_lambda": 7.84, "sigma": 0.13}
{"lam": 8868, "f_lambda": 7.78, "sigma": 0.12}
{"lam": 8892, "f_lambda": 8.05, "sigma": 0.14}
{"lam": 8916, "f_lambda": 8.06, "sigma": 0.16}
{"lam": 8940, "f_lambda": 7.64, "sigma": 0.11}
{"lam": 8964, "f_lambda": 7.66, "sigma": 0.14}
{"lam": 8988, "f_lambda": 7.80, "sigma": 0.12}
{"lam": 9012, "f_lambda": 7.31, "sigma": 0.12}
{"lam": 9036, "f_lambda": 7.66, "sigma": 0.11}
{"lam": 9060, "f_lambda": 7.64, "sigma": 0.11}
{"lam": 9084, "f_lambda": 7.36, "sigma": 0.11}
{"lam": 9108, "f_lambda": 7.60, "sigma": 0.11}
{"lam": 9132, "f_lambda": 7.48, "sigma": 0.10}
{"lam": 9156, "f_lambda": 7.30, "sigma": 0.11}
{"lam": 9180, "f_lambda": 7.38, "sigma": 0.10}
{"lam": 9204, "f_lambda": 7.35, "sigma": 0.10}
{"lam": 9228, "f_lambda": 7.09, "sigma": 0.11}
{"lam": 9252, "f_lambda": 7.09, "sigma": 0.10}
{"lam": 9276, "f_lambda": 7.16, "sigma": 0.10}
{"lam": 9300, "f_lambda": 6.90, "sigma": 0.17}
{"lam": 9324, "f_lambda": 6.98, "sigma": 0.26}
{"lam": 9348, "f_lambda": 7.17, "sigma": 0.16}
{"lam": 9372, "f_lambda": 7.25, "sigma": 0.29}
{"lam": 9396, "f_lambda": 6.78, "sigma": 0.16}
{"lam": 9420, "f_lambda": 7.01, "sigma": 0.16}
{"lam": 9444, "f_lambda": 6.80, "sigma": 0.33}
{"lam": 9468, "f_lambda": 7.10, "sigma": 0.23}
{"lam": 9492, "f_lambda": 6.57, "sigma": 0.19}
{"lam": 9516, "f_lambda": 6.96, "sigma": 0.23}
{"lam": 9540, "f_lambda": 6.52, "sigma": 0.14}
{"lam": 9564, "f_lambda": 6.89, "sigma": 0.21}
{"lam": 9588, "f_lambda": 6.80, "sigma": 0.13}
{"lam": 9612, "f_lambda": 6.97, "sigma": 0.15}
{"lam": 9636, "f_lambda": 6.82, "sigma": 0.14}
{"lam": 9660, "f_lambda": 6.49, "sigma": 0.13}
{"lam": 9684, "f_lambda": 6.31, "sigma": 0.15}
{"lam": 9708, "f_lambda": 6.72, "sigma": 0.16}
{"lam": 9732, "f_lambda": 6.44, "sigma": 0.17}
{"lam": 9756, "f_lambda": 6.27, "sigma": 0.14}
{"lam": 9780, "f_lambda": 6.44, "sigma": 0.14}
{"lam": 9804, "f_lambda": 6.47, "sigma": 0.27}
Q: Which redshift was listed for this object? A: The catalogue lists 0.000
